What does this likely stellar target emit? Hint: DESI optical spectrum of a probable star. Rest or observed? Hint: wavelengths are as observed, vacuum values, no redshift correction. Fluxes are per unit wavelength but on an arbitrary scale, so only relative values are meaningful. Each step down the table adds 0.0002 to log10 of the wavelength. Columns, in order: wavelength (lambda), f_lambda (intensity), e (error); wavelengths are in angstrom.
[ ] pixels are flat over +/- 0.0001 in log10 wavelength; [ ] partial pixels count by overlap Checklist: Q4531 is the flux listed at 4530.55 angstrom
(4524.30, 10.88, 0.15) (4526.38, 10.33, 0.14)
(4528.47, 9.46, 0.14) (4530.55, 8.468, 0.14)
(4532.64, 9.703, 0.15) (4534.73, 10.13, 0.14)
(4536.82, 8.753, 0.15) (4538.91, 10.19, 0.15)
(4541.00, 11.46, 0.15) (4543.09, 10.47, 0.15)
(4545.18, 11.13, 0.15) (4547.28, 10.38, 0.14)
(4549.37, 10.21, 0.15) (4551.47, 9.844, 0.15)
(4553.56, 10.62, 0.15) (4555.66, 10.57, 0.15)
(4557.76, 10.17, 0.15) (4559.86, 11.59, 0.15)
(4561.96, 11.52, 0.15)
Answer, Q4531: 8.468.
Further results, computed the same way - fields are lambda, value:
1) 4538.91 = 10.19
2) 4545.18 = 11.13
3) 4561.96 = 11.52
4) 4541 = 11.46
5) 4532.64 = 9.703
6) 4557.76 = 10.17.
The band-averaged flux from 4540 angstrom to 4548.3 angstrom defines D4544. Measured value 10.9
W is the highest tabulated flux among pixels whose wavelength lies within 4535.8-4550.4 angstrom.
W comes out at 11.46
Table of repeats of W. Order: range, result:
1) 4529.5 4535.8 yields 10.13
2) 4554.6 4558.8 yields 10.57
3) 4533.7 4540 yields 10.19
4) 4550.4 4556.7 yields 10.62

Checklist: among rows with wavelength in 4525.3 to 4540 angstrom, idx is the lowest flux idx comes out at 8.468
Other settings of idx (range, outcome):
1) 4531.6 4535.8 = 9.703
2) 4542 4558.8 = 9.844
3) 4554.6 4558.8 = 10.17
